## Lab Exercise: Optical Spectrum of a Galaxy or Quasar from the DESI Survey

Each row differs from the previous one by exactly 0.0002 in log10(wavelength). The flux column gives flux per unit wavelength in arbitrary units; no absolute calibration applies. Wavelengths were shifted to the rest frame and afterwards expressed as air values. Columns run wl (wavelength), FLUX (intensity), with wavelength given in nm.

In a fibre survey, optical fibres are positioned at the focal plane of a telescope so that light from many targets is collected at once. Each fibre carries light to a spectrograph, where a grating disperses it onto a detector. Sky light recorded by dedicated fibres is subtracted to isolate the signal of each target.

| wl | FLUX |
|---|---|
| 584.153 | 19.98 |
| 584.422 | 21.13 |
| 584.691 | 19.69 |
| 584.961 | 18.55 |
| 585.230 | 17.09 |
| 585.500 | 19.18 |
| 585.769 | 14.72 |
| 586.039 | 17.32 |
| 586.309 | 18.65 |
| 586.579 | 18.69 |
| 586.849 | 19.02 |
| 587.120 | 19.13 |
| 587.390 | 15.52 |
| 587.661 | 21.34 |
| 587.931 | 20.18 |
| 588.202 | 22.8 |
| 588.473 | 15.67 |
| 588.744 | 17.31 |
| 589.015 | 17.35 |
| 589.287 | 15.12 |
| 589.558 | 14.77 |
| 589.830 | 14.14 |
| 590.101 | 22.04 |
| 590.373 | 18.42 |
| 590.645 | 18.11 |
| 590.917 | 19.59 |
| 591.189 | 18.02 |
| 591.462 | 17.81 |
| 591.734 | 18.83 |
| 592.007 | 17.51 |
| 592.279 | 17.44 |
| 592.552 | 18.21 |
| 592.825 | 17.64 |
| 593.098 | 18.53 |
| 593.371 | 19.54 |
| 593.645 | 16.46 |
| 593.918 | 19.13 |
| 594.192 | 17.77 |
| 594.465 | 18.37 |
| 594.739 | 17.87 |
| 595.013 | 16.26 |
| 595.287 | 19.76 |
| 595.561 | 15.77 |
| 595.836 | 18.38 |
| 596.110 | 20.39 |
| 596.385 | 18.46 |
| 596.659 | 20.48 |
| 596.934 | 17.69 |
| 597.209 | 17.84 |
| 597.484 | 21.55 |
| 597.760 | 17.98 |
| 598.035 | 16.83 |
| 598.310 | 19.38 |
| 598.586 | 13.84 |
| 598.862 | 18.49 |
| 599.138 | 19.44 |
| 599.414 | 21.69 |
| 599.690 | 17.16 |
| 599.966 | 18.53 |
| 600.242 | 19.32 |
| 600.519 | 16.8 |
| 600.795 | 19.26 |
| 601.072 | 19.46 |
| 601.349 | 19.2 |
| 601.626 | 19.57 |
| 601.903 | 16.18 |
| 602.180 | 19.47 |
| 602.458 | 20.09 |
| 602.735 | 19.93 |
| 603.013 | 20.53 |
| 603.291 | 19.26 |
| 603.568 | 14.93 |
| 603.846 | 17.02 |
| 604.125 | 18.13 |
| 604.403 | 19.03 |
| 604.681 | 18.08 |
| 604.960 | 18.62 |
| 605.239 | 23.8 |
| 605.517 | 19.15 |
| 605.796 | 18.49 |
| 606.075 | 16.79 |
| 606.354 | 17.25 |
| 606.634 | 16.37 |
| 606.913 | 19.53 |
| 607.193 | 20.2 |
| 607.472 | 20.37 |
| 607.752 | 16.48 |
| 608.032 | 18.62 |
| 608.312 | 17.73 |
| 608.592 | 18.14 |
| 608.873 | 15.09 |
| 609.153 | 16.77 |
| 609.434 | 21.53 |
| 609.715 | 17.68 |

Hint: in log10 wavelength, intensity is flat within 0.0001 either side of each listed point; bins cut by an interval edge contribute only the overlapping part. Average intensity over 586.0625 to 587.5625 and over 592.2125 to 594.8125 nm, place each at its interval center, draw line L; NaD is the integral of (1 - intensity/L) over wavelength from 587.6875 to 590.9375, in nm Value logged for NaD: 0.03 nm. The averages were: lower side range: 18.2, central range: 18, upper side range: 18.1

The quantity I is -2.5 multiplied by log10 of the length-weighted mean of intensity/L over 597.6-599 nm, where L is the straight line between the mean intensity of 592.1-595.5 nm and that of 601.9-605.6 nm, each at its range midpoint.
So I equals 0.07 mag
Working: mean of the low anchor 18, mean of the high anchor 19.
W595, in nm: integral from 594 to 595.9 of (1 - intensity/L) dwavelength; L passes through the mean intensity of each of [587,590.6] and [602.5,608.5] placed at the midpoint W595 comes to 0.05 nm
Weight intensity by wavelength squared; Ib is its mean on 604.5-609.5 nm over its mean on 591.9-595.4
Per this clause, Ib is 1.07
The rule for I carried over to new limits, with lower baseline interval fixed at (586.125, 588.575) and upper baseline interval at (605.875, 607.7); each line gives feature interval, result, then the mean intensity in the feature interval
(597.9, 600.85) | 0.021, 18.2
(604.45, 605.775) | -0.076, 19.7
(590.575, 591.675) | 0.026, 18.4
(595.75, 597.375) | -0.015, 18.9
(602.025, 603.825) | -0.024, 18.9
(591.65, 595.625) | 0.049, 18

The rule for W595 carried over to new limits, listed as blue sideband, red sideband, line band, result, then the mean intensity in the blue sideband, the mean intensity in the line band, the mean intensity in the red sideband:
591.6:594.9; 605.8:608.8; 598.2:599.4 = 0.00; 18.1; 18.1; 18.1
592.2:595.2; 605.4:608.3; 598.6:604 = -0.14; 18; 18.6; 18.3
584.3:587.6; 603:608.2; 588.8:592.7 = 0.14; 18.3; 17.7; 18.5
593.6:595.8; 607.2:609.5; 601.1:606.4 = -0.23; 17.8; 18.8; 18.1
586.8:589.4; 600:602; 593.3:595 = 0.04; 18.3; 18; 18.6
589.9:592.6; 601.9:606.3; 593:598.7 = 0.12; 18.5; 18.2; 18.8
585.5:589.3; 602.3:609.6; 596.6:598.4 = -0.03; 18.2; 18.7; 18.5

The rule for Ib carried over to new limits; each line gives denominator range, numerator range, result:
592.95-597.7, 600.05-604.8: 1.03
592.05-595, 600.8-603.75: 1.08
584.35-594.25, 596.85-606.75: 1.07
